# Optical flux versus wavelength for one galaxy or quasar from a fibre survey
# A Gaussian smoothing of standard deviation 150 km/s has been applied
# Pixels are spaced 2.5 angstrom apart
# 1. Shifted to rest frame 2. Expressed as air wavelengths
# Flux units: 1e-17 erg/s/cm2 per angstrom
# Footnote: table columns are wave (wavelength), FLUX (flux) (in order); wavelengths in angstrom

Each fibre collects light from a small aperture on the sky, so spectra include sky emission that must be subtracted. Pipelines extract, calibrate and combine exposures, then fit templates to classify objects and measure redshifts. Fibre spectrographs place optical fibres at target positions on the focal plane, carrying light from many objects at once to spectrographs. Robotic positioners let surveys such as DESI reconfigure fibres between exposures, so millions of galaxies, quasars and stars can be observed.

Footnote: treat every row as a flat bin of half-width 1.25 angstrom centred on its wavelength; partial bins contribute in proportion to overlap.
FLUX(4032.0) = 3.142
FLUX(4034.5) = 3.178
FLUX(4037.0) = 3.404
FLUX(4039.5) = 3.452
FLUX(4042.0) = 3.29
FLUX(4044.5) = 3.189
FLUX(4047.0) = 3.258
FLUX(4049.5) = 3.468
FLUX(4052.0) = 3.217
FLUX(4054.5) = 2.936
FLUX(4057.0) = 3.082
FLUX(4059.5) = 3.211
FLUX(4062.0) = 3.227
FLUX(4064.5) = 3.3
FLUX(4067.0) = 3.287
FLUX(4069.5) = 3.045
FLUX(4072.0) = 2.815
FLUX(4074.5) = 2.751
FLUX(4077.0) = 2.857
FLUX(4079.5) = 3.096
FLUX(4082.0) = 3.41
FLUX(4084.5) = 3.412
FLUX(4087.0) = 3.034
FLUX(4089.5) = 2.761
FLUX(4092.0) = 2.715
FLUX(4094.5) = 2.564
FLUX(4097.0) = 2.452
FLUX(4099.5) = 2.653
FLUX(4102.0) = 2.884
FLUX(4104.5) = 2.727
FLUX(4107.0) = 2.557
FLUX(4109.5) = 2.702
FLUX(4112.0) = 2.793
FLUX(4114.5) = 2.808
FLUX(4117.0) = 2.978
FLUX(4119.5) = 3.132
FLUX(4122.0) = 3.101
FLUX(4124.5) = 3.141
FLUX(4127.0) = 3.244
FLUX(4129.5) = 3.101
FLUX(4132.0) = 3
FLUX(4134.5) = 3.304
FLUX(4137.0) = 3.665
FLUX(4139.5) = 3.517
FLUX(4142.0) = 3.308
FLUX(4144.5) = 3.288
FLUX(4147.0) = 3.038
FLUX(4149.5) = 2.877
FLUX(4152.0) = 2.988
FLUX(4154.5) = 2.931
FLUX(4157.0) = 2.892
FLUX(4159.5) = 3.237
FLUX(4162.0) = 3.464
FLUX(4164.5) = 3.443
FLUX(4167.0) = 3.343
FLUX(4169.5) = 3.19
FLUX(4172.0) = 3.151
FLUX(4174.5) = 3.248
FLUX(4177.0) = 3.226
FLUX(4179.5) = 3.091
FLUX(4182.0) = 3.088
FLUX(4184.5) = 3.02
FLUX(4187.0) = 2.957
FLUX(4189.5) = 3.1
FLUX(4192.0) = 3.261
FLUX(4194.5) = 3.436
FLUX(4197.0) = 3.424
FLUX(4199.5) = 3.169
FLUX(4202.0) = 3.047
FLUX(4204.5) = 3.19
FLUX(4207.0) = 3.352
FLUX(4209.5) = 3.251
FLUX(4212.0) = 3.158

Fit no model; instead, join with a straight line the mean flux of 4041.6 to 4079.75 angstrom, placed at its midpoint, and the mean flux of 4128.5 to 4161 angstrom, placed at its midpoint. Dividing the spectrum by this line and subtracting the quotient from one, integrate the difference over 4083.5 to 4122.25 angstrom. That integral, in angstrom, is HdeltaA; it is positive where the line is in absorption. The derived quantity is 4.0 angstrom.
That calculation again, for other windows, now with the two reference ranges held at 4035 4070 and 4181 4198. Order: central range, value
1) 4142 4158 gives 0.9 angstrom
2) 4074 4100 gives 2.7 angstrom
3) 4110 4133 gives 1.4 angstrom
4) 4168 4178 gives -0.1 angstrom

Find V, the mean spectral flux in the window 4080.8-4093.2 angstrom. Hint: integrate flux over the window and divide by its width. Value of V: 3.07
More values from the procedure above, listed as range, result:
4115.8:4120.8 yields 3.06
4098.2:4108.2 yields 2.7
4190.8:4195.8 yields 3.35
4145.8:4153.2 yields 2.97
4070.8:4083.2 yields 2.98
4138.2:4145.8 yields 3.37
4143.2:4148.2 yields 3.17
